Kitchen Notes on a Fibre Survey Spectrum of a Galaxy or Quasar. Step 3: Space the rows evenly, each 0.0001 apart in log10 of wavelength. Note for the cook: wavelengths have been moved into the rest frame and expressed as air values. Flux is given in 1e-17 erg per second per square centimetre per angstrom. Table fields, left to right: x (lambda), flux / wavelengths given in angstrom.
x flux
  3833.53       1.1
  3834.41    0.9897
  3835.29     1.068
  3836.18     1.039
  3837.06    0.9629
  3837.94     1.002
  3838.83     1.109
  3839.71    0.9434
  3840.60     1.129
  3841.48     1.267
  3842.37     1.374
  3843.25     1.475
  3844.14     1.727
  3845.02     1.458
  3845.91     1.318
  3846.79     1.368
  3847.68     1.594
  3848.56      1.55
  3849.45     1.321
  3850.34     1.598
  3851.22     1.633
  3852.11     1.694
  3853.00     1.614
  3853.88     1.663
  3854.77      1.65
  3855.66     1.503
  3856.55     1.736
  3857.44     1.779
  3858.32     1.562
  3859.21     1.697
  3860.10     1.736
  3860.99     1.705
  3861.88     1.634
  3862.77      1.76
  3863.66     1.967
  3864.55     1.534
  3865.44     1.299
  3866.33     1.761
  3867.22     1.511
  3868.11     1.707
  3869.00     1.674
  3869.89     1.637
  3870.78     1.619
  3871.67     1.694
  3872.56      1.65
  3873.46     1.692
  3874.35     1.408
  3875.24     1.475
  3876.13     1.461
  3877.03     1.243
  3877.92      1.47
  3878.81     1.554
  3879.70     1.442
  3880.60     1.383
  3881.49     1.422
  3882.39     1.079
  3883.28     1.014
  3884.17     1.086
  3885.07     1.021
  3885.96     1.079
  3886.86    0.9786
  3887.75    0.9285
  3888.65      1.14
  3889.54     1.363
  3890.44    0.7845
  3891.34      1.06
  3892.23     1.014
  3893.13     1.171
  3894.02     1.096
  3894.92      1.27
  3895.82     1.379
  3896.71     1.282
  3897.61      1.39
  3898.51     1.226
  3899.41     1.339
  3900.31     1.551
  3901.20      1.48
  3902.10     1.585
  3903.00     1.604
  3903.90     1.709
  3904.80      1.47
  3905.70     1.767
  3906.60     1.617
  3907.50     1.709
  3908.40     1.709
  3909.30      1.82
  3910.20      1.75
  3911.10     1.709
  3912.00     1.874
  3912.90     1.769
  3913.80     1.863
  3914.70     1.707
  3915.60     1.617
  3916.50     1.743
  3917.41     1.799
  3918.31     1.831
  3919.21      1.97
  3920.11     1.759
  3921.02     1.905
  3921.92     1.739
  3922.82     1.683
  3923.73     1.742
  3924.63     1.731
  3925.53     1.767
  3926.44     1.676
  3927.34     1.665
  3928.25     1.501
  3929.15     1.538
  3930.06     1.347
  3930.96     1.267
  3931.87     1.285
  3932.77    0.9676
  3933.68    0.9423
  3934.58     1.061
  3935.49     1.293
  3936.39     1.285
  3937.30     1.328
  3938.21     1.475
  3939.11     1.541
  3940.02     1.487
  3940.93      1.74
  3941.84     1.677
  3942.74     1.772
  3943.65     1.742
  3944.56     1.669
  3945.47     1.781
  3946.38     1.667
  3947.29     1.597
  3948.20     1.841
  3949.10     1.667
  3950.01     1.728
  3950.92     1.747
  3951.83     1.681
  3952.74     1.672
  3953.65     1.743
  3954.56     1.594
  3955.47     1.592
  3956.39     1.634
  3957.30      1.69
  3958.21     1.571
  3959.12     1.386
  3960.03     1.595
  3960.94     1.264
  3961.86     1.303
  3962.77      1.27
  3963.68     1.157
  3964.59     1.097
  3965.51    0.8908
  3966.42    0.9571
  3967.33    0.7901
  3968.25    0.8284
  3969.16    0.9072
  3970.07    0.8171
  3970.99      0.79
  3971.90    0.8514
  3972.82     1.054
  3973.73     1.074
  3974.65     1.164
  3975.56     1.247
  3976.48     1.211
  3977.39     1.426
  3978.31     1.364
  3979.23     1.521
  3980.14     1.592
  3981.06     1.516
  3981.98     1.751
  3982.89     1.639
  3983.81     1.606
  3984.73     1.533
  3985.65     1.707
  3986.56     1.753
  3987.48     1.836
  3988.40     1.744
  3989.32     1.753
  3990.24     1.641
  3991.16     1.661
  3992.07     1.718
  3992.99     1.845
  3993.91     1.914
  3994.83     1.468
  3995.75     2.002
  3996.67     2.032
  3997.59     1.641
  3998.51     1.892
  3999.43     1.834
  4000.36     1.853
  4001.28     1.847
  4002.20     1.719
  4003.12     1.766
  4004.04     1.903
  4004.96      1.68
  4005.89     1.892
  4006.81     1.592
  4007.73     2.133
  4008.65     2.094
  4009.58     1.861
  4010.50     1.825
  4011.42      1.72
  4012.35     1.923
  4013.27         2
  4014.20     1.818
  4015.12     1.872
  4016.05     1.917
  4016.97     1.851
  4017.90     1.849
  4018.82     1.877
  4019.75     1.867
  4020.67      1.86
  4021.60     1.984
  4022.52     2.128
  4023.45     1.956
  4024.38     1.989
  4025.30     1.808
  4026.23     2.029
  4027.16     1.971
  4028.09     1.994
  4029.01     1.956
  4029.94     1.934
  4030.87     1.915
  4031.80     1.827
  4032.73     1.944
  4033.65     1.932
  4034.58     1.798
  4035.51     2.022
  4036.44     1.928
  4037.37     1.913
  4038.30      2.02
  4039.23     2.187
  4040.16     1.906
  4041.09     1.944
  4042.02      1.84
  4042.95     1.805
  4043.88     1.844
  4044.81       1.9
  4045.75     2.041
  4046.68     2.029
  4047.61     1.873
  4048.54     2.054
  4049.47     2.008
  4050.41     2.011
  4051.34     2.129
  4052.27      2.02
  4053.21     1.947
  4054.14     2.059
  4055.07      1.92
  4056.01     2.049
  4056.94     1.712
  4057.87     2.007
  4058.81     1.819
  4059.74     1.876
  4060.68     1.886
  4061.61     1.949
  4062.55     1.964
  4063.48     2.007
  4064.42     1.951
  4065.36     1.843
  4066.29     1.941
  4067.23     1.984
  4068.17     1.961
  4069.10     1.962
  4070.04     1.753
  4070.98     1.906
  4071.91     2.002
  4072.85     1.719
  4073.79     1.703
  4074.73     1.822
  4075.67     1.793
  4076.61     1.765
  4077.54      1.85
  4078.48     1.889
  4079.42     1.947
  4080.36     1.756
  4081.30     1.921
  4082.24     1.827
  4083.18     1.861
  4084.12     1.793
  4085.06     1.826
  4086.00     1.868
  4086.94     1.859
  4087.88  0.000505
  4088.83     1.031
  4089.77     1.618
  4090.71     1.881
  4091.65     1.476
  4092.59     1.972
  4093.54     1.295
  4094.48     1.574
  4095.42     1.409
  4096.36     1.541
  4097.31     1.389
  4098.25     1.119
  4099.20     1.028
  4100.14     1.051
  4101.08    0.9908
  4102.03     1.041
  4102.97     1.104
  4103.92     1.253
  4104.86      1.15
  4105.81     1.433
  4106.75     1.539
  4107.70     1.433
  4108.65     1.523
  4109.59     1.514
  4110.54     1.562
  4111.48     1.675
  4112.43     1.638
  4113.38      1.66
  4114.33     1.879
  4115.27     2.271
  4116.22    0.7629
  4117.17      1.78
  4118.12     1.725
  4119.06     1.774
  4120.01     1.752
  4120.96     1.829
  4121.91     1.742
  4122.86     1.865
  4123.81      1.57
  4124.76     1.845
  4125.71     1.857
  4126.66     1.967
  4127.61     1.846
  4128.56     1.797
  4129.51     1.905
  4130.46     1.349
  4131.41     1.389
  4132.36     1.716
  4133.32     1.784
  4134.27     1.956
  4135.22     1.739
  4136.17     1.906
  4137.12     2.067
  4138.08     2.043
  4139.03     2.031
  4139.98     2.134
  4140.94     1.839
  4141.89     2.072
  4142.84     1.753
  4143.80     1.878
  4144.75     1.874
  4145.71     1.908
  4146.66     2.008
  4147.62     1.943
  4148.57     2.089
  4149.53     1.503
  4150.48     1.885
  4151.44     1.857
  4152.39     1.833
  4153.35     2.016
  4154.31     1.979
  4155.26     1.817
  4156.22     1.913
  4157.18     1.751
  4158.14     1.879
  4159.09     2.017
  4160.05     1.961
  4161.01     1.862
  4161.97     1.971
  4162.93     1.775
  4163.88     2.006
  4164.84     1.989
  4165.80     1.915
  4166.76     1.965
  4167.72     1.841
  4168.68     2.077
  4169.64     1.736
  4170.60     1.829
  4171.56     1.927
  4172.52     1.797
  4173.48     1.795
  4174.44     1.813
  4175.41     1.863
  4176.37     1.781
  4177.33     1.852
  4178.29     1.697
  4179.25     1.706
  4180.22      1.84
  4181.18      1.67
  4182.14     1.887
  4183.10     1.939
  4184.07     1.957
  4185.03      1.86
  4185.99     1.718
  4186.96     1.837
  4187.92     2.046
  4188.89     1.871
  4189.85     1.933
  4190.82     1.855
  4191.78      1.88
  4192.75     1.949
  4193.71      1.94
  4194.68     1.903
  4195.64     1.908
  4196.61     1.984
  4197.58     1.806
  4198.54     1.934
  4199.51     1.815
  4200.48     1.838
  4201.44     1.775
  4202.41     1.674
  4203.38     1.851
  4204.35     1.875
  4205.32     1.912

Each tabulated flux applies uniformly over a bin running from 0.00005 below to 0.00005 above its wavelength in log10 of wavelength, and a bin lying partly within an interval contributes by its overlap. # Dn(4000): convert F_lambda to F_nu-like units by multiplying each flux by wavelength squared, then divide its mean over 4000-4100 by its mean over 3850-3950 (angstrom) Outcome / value 1.3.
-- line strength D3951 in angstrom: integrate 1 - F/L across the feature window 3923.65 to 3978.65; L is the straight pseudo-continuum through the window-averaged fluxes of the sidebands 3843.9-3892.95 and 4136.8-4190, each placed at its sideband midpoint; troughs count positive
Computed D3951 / 6.4 angstrom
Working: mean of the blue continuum 1.46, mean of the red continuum 1.89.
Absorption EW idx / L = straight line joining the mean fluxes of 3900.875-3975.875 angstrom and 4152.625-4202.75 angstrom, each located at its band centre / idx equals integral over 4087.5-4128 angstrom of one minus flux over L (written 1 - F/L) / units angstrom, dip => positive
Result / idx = 6.1 angstrom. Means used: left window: 1.5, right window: 1.87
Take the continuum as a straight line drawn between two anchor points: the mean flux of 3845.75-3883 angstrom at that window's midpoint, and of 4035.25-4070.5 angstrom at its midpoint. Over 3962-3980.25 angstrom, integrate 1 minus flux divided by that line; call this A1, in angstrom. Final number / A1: 7.1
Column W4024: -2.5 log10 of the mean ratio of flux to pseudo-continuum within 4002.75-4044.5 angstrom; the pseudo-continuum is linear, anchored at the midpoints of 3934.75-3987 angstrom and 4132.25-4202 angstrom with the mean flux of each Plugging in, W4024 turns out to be -0.22 mag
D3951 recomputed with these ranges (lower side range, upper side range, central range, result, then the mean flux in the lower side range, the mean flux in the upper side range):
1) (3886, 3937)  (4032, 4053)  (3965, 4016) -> 5.8 angstrom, 1.48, 1.96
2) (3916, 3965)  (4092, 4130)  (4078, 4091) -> -0.8 angstrom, 1.56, 1.55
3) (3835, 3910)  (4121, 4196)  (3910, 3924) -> -2.6 angstrom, 1.43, 1.86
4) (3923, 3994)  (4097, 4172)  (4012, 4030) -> -4.3 angstrom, 1.46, 1.74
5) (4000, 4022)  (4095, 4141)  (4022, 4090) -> -4.5 angstrom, 1.86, 1.61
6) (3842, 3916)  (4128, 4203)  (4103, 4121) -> 2.3 angstrom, 1.49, 1.87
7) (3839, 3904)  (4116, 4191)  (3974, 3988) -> 0.6 angstrom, 1.43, 1.85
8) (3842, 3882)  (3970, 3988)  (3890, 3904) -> 2.0 angstrom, 1.57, 1.39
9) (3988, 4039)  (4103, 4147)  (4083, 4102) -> 3.9 angstrom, 1.87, 1.73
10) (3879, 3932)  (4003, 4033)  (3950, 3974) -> 5.8 angstrom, 1.48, 1.9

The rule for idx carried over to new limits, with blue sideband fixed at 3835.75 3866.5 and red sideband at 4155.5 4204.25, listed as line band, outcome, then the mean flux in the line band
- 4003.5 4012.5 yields -1.02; 1.86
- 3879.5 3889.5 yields 2.50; 1.14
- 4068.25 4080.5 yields -0.68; 1.84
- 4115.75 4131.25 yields 0.85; 1.7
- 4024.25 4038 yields -1.90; 1.93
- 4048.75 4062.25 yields -1.84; 1.96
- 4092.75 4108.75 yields 4.34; 1.29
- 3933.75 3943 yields 0.88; 1.44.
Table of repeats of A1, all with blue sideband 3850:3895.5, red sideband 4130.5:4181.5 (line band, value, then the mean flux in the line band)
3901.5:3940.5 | -2.1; 1.59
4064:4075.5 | -0.9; 1.88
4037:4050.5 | -2.0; 1.96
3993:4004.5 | -1.3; 1.82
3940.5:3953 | -1.3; 1.71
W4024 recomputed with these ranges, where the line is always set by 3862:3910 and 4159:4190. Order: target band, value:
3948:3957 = -0.11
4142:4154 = -0.03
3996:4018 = -0.16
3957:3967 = 0.20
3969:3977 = 0.46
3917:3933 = -0.10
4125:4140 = -0.02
